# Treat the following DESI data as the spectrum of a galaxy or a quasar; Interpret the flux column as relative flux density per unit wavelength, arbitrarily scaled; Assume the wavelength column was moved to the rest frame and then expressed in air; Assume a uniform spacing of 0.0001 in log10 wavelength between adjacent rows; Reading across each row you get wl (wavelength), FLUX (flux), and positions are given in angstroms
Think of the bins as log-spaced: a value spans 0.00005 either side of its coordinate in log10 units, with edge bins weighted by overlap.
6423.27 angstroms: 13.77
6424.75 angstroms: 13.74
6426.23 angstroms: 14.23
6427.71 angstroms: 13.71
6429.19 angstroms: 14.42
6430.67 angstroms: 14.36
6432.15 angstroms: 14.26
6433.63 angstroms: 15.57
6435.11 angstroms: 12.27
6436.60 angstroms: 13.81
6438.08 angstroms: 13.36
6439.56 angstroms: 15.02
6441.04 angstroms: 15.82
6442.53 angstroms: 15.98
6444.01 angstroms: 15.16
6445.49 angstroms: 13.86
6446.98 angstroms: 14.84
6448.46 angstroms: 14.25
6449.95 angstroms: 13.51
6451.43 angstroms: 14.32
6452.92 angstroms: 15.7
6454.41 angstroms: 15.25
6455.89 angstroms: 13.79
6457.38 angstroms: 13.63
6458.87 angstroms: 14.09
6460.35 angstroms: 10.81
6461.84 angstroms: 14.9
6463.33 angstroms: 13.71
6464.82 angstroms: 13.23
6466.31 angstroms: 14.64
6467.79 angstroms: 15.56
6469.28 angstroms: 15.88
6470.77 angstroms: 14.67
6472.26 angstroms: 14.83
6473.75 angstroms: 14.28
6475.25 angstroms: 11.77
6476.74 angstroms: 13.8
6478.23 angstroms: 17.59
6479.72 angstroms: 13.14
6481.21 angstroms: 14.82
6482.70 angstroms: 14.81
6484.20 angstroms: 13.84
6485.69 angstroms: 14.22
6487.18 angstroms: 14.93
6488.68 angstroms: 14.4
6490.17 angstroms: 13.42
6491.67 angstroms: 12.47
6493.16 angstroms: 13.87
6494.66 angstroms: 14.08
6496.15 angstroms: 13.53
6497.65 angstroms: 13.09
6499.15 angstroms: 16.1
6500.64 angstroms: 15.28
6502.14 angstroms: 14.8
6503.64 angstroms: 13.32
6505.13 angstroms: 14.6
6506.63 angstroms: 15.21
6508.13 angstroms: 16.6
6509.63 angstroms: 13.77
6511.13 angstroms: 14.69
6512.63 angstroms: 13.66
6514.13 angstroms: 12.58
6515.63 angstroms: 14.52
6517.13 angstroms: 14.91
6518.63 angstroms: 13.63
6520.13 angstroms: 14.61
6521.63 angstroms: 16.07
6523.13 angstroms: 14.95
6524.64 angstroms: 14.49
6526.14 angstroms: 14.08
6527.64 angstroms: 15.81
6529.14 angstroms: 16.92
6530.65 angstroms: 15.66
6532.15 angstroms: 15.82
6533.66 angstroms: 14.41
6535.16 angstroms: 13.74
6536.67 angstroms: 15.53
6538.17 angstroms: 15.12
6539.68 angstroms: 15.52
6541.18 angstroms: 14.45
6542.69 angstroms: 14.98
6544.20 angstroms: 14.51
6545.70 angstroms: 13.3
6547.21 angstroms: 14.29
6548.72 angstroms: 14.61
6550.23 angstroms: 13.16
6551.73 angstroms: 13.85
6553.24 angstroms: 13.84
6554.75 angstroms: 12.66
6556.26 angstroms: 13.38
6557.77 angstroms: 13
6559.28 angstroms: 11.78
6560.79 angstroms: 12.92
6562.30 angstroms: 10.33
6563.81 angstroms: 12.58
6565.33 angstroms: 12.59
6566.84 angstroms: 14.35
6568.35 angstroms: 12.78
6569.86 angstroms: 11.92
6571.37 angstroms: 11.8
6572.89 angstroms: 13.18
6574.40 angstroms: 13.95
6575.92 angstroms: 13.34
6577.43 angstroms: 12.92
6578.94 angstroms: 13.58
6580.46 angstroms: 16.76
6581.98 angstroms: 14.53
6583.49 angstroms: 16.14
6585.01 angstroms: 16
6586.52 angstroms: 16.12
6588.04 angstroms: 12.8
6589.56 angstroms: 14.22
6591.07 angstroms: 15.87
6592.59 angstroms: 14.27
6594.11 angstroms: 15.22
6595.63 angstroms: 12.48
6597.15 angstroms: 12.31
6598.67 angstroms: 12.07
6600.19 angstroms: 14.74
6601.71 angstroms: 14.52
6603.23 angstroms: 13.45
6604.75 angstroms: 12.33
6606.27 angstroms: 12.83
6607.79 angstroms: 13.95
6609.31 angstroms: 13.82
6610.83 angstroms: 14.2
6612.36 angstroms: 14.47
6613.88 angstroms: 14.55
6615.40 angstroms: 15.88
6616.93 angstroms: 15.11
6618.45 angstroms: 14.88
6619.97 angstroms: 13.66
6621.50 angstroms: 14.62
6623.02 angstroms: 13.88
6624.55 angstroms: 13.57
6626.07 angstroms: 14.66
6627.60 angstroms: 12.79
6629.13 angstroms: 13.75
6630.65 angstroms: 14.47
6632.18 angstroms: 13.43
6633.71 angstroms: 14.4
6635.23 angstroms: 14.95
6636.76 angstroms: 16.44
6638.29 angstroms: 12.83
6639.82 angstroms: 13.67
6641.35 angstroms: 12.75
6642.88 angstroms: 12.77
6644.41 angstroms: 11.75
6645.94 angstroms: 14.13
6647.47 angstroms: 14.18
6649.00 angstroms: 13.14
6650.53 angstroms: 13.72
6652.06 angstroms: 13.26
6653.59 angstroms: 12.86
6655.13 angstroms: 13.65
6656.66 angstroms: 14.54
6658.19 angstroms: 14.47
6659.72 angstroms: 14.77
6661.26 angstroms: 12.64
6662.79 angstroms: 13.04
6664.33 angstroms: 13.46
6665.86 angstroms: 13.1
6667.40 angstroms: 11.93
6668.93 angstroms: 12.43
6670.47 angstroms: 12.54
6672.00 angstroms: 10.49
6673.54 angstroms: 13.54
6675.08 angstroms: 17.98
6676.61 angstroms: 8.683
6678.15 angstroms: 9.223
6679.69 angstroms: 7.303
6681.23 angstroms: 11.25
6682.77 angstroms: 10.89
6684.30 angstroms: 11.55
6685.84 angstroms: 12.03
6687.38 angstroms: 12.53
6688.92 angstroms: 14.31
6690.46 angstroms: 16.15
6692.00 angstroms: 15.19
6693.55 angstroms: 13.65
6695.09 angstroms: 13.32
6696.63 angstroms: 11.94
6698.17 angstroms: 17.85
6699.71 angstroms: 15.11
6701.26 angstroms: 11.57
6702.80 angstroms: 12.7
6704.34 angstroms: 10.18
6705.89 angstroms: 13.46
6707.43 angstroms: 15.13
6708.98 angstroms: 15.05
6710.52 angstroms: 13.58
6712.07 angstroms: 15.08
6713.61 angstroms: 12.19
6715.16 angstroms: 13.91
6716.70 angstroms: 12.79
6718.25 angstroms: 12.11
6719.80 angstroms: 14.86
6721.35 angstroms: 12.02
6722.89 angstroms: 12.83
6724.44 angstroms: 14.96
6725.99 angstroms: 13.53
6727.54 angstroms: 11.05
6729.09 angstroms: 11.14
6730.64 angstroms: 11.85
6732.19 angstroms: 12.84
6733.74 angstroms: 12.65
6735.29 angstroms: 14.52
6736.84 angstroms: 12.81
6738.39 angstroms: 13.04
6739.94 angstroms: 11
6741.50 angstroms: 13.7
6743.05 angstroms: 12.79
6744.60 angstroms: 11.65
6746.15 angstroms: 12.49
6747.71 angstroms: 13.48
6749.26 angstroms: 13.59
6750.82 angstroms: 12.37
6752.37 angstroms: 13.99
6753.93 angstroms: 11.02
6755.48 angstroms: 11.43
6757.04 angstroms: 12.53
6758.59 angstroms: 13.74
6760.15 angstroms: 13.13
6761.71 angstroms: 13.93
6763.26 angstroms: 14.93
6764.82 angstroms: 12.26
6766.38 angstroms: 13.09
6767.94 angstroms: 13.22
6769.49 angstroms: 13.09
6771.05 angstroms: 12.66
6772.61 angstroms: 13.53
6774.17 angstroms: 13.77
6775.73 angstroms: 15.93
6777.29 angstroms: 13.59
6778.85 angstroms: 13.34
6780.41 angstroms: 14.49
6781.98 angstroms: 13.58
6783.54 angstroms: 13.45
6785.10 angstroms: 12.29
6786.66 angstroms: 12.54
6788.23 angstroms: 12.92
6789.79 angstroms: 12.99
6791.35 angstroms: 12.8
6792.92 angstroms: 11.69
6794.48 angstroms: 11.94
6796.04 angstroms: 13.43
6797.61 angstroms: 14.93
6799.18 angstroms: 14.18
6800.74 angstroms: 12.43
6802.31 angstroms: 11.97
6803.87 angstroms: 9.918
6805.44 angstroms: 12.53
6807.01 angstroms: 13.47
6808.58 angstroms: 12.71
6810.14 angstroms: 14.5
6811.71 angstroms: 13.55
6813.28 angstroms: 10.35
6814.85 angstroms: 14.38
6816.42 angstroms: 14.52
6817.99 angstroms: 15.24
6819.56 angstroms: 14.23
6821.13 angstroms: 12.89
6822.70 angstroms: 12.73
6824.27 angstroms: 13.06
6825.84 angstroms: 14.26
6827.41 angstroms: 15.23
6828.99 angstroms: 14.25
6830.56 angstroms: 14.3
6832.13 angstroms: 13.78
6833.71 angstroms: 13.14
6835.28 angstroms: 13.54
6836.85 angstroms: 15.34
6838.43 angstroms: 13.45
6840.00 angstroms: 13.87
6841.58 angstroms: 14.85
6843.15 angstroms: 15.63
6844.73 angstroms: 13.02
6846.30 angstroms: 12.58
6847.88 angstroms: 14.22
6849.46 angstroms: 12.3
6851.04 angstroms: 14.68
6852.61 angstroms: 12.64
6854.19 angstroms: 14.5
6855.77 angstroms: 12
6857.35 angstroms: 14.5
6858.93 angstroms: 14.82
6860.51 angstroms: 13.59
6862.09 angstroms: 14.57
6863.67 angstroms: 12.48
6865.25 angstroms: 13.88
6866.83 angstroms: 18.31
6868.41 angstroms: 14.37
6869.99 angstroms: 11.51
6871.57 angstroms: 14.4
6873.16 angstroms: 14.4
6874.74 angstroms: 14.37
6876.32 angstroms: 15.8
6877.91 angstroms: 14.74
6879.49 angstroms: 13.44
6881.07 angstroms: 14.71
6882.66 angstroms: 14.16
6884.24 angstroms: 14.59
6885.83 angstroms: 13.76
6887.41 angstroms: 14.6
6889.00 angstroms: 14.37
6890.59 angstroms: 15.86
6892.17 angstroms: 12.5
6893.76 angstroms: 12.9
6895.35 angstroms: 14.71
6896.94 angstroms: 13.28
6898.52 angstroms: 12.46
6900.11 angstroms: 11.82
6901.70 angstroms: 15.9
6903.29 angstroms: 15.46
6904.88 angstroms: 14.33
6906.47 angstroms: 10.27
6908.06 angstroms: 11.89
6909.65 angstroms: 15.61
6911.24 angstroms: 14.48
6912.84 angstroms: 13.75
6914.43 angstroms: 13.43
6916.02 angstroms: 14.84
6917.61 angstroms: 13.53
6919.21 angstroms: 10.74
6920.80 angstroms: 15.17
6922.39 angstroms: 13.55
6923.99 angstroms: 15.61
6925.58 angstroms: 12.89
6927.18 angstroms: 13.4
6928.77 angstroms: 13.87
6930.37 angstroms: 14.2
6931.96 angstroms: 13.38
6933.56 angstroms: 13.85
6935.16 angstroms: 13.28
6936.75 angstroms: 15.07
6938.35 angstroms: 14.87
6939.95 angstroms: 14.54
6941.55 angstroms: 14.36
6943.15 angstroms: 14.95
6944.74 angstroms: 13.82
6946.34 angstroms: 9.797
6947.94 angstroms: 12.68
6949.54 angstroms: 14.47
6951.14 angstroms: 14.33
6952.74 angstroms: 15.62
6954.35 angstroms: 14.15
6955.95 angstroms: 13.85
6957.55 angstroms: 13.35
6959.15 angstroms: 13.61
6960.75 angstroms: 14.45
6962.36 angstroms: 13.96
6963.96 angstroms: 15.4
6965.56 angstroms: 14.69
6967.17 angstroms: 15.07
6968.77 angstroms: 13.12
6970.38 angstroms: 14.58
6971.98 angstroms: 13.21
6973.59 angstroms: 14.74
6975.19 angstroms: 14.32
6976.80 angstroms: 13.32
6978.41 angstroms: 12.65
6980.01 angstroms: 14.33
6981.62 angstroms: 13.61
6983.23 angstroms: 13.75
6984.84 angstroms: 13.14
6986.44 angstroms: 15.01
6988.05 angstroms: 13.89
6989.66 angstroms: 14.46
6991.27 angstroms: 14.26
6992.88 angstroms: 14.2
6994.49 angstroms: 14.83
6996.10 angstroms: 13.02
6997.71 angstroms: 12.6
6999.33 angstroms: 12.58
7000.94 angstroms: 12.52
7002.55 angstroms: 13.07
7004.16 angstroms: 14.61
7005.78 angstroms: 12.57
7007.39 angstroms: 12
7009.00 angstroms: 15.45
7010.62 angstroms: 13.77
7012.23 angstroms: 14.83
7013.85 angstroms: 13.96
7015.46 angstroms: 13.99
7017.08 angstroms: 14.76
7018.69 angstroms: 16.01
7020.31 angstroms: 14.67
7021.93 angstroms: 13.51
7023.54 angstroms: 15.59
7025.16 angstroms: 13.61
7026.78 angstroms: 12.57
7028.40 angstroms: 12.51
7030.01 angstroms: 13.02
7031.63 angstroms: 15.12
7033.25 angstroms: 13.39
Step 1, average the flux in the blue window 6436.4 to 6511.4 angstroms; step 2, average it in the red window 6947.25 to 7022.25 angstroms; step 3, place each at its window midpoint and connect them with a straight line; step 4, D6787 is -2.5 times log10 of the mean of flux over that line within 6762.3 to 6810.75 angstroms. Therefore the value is 0.08 mag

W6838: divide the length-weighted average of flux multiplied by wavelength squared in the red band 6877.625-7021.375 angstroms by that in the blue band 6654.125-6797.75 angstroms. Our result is 1.14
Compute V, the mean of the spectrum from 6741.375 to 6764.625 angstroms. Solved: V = 12.9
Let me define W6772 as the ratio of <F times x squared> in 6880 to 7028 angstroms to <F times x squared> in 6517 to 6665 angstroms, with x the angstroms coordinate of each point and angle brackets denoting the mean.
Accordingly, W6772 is 1.1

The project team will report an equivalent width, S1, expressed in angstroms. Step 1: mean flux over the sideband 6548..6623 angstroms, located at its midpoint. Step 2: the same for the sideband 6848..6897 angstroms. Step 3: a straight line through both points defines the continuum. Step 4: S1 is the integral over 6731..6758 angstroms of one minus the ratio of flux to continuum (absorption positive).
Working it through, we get 2.4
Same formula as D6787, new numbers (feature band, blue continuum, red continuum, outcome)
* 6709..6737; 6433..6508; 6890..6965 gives 0.08 mag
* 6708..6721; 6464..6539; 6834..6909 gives 0.04 mag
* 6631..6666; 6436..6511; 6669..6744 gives -0.03 mag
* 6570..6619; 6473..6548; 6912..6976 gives 0.02 mag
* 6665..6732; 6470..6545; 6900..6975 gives 0.11 mag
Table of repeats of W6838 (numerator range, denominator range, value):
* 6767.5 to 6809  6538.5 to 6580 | 1.05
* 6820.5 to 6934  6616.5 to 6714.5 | 1.11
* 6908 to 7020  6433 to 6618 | 1.12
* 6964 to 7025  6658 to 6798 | 1.16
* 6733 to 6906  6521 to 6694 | 1.05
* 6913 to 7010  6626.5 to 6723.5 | 1.14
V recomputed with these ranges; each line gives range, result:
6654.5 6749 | 13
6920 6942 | 14.1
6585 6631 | 14.1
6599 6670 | 13.8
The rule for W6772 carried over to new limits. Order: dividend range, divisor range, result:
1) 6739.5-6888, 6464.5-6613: 1.04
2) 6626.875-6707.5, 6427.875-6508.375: 0.97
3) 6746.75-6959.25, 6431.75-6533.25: 1.06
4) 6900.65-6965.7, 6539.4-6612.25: 1.13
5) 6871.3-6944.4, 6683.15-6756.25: 1.13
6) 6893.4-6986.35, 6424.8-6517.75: 1.11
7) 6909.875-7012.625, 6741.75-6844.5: 1.09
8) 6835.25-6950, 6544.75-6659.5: 1.10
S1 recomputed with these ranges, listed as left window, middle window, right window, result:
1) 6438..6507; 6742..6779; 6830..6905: 2.6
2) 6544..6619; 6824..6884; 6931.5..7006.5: -1.1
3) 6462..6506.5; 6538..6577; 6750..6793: 1.9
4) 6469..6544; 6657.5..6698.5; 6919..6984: 4.5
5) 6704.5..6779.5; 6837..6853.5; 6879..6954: -0.3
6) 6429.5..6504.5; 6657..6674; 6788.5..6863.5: 1.1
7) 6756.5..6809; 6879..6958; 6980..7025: -1.2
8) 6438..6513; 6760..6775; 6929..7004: 0.8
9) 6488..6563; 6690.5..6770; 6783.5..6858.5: 2.9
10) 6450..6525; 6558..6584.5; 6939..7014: 1.8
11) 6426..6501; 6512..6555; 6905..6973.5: -1.0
